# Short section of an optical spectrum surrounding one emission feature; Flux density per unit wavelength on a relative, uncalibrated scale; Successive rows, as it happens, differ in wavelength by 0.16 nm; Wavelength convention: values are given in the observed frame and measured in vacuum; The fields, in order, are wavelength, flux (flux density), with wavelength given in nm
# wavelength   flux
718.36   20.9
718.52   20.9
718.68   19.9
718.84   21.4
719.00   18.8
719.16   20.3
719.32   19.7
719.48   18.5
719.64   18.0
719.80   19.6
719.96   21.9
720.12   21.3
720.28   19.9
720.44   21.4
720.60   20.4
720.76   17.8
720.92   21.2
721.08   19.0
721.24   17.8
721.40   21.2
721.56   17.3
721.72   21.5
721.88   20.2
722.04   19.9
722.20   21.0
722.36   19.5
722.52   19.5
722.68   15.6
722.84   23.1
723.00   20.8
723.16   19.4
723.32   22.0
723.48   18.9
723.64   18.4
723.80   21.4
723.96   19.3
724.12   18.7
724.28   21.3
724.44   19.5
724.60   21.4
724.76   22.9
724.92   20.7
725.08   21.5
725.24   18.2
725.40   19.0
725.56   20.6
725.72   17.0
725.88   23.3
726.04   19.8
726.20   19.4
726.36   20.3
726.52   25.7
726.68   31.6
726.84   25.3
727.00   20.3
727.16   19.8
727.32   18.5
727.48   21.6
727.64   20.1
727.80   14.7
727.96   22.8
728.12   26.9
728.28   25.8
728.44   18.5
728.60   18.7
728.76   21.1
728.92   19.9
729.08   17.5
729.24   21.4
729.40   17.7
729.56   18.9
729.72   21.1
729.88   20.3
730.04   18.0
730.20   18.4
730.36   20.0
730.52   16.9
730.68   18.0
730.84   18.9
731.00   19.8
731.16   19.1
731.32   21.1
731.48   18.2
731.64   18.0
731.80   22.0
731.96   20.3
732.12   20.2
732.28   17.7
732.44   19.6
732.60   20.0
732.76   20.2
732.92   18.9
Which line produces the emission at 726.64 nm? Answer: [S II]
